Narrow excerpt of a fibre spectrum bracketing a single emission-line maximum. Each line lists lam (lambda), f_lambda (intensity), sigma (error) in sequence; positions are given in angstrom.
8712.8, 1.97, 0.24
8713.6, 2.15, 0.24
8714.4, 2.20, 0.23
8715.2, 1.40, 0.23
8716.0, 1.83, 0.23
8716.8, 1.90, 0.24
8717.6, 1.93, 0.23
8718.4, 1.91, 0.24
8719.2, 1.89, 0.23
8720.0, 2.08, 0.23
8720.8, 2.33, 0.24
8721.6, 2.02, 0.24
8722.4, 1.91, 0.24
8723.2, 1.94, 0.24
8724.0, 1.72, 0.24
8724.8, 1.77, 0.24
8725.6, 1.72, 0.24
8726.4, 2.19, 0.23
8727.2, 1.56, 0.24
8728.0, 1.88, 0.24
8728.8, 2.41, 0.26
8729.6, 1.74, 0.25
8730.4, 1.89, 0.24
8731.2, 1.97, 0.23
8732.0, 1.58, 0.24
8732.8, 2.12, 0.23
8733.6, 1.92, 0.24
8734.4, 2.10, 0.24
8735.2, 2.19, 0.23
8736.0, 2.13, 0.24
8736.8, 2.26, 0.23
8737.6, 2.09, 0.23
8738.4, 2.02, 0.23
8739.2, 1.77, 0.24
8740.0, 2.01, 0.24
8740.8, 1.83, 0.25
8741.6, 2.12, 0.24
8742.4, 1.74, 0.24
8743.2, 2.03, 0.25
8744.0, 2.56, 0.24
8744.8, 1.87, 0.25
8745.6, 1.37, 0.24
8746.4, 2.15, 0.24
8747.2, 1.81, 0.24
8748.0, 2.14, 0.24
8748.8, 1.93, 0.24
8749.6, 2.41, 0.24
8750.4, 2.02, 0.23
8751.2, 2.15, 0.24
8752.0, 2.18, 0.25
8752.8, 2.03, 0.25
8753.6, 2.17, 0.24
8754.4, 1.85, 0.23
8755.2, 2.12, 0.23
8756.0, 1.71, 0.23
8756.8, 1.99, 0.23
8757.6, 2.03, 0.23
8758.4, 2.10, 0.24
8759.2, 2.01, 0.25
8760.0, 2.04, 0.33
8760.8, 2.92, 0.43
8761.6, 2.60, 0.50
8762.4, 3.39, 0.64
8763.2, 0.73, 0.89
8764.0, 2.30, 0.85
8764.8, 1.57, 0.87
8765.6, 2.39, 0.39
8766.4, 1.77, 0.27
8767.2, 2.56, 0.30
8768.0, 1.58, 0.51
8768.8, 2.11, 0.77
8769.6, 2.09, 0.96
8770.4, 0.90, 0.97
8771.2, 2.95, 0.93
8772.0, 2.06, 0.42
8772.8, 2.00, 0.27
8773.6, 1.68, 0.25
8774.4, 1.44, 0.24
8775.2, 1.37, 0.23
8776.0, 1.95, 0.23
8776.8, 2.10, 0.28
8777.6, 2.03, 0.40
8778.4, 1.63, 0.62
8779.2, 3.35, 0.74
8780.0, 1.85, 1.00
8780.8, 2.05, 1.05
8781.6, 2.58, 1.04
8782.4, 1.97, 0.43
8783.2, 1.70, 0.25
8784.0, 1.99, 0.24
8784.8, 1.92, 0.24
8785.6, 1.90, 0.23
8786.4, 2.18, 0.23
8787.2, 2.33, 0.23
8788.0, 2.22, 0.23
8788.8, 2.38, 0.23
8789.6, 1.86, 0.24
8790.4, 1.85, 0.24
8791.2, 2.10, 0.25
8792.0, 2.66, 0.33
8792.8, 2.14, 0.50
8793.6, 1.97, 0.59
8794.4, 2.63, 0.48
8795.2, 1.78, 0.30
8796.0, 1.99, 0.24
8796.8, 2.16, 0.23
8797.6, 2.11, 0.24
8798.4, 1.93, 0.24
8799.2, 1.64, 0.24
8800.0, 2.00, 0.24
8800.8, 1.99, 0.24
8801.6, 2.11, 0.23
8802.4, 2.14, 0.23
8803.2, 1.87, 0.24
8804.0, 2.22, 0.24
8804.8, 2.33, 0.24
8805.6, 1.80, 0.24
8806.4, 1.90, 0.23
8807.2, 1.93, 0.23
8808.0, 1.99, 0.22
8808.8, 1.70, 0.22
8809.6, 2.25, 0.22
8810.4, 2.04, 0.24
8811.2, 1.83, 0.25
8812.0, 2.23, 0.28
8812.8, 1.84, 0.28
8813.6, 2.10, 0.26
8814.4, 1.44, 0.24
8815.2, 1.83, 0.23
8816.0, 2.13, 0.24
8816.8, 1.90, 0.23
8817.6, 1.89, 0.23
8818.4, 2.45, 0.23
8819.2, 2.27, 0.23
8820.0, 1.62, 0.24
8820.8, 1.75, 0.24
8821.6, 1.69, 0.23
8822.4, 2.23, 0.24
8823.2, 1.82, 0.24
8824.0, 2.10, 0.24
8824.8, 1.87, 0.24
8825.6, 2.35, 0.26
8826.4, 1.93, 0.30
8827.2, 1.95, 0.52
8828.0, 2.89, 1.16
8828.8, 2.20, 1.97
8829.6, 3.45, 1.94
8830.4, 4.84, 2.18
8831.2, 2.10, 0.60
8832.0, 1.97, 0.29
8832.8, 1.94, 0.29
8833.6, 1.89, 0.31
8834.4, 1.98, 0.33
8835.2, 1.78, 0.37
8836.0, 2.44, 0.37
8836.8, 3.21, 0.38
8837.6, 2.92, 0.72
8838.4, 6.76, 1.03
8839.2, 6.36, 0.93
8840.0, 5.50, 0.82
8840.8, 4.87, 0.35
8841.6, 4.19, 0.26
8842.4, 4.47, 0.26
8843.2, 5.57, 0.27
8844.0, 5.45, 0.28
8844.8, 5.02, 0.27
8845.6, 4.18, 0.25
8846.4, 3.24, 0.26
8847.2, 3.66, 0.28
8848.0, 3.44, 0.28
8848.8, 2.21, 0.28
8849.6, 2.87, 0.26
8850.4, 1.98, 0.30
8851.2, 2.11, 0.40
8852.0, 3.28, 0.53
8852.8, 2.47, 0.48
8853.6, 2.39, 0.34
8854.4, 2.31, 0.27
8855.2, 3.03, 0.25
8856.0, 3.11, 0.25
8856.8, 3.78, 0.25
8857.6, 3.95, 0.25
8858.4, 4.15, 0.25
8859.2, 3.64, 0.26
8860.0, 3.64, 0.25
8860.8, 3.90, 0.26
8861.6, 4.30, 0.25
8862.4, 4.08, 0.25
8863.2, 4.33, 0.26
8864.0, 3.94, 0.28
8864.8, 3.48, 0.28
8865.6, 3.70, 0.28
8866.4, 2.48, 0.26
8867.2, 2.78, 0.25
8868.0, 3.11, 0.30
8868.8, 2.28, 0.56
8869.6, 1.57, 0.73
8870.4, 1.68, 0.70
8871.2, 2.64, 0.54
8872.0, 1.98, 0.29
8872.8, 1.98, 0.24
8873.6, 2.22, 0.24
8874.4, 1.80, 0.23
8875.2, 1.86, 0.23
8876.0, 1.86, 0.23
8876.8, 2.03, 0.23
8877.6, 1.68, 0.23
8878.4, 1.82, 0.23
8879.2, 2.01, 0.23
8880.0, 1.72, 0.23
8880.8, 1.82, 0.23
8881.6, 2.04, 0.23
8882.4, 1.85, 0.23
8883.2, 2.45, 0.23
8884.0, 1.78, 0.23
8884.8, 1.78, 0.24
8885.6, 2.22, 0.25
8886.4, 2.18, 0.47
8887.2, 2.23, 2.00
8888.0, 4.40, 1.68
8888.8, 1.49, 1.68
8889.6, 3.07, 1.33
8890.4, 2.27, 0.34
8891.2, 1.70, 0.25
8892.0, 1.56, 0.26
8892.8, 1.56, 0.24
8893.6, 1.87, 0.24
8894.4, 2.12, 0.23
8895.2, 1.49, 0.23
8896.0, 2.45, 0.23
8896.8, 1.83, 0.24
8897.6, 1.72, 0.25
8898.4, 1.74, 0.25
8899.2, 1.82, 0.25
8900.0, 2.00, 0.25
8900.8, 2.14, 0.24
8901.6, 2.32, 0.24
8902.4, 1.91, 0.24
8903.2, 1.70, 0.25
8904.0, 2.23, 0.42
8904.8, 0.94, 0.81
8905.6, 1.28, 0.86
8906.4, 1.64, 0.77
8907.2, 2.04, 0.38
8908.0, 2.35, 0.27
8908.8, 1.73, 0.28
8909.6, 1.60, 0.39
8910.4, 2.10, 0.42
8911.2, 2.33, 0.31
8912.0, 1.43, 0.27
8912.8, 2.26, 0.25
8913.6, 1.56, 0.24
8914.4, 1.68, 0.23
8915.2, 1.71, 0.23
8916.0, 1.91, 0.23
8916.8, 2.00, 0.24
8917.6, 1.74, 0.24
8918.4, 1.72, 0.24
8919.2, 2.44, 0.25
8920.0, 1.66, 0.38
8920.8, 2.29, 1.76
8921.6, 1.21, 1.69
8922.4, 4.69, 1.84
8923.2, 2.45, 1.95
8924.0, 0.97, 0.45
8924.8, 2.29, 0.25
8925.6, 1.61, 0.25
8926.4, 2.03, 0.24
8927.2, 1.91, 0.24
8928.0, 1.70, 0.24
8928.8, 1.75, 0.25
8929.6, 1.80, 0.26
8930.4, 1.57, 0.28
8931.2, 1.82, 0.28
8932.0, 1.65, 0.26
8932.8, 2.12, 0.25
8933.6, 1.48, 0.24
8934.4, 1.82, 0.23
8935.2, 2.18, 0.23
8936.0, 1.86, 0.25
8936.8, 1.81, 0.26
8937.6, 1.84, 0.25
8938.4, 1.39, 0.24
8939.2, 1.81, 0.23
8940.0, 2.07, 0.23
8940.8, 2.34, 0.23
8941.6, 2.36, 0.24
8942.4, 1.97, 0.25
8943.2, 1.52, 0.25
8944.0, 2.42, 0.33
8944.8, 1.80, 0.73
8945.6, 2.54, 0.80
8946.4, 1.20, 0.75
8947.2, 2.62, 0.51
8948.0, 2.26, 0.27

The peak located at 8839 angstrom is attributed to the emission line [S II]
